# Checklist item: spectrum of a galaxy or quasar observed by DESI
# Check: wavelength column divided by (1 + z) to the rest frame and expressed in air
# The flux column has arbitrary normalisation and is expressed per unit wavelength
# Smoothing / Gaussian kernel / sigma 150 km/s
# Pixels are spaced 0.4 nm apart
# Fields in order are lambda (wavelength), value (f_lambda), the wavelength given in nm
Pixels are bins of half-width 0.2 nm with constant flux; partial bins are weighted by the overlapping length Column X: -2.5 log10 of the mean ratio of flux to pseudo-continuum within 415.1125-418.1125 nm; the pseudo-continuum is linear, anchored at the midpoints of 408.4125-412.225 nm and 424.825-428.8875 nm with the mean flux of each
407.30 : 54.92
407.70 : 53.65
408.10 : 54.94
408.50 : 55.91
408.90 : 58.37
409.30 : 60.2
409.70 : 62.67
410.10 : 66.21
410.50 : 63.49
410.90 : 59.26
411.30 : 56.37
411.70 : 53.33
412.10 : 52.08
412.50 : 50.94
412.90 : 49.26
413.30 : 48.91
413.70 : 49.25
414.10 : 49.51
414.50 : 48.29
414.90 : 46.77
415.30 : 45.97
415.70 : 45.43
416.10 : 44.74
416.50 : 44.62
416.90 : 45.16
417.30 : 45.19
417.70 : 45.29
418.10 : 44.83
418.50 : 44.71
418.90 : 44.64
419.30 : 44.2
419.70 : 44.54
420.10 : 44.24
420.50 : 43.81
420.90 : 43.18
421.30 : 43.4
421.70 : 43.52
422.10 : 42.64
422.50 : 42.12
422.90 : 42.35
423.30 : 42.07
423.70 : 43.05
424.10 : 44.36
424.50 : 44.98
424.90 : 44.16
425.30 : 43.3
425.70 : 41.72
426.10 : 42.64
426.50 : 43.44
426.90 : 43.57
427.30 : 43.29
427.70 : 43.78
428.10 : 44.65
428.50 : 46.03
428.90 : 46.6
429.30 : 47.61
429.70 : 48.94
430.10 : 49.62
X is 0.18 mag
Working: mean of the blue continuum 59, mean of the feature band 45.2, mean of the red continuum 43.8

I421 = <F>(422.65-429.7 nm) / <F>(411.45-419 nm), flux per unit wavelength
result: 0.93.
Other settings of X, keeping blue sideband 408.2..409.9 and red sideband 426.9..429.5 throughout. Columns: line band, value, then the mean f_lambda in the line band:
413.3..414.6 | 0.134 mag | 49.1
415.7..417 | 0.195 mag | 44.9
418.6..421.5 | 0.161 mag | 44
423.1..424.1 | 0.133 mag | 42.9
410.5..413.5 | 0.066 mag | 53.6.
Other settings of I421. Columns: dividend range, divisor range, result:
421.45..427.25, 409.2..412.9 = 0.75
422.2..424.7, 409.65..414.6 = 0.79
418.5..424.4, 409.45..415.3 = 0.81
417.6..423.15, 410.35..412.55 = 0.78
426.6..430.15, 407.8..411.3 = 0.77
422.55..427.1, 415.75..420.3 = 0.97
